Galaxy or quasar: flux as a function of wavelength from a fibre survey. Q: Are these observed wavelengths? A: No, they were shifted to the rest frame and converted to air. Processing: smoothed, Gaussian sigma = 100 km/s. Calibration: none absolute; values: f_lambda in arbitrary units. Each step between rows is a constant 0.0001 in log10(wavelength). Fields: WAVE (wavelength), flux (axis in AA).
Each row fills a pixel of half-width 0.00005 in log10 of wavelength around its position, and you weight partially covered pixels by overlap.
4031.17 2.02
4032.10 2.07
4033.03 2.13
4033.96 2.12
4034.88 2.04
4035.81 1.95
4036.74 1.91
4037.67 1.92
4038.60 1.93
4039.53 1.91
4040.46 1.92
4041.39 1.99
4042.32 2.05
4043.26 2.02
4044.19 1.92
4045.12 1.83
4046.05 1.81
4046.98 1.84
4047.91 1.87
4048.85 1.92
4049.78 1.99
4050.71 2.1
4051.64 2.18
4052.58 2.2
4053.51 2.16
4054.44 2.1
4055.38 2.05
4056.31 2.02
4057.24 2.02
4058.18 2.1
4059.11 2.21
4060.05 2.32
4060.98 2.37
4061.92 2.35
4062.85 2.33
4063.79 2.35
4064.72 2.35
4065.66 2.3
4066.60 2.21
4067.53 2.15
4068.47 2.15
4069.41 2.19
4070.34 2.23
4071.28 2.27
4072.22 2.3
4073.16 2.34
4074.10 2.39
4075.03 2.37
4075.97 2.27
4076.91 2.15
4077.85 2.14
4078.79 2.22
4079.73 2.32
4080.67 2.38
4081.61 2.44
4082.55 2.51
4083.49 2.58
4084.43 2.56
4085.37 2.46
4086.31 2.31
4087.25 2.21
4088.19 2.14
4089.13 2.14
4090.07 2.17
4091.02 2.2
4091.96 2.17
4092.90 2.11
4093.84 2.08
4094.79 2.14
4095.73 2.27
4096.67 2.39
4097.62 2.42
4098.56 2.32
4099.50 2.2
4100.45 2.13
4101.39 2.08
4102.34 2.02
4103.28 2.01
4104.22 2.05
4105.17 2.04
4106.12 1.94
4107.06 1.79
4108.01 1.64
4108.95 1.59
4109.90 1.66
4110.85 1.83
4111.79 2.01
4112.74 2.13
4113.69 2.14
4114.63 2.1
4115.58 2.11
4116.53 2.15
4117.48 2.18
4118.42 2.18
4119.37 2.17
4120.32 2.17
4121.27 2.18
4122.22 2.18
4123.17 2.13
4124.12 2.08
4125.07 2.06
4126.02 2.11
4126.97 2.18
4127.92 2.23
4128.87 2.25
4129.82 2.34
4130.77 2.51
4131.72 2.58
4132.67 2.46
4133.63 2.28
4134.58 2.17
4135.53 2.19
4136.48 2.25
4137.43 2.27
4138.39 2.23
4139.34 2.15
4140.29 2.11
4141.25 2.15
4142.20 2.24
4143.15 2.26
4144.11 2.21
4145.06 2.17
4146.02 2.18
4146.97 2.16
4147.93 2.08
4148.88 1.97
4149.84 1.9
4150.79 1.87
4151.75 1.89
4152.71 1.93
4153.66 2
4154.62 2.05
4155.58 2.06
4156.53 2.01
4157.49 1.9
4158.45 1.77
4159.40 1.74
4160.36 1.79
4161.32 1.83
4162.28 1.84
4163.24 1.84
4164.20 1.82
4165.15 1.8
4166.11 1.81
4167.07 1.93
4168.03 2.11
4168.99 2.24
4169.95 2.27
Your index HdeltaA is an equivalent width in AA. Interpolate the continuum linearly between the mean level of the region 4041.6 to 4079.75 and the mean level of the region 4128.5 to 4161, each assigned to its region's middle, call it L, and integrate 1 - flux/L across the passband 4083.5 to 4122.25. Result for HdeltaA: 0.3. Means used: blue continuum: 2.15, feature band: 2.12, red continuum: 2.12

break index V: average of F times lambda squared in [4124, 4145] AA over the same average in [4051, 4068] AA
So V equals 1.1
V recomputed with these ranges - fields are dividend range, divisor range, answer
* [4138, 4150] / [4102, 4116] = 1.13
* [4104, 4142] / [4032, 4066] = 1.06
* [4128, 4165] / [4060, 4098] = 0.94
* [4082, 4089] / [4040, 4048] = 1.27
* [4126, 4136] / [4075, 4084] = 1.01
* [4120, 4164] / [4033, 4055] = 1.11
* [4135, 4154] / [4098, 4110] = 1.09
